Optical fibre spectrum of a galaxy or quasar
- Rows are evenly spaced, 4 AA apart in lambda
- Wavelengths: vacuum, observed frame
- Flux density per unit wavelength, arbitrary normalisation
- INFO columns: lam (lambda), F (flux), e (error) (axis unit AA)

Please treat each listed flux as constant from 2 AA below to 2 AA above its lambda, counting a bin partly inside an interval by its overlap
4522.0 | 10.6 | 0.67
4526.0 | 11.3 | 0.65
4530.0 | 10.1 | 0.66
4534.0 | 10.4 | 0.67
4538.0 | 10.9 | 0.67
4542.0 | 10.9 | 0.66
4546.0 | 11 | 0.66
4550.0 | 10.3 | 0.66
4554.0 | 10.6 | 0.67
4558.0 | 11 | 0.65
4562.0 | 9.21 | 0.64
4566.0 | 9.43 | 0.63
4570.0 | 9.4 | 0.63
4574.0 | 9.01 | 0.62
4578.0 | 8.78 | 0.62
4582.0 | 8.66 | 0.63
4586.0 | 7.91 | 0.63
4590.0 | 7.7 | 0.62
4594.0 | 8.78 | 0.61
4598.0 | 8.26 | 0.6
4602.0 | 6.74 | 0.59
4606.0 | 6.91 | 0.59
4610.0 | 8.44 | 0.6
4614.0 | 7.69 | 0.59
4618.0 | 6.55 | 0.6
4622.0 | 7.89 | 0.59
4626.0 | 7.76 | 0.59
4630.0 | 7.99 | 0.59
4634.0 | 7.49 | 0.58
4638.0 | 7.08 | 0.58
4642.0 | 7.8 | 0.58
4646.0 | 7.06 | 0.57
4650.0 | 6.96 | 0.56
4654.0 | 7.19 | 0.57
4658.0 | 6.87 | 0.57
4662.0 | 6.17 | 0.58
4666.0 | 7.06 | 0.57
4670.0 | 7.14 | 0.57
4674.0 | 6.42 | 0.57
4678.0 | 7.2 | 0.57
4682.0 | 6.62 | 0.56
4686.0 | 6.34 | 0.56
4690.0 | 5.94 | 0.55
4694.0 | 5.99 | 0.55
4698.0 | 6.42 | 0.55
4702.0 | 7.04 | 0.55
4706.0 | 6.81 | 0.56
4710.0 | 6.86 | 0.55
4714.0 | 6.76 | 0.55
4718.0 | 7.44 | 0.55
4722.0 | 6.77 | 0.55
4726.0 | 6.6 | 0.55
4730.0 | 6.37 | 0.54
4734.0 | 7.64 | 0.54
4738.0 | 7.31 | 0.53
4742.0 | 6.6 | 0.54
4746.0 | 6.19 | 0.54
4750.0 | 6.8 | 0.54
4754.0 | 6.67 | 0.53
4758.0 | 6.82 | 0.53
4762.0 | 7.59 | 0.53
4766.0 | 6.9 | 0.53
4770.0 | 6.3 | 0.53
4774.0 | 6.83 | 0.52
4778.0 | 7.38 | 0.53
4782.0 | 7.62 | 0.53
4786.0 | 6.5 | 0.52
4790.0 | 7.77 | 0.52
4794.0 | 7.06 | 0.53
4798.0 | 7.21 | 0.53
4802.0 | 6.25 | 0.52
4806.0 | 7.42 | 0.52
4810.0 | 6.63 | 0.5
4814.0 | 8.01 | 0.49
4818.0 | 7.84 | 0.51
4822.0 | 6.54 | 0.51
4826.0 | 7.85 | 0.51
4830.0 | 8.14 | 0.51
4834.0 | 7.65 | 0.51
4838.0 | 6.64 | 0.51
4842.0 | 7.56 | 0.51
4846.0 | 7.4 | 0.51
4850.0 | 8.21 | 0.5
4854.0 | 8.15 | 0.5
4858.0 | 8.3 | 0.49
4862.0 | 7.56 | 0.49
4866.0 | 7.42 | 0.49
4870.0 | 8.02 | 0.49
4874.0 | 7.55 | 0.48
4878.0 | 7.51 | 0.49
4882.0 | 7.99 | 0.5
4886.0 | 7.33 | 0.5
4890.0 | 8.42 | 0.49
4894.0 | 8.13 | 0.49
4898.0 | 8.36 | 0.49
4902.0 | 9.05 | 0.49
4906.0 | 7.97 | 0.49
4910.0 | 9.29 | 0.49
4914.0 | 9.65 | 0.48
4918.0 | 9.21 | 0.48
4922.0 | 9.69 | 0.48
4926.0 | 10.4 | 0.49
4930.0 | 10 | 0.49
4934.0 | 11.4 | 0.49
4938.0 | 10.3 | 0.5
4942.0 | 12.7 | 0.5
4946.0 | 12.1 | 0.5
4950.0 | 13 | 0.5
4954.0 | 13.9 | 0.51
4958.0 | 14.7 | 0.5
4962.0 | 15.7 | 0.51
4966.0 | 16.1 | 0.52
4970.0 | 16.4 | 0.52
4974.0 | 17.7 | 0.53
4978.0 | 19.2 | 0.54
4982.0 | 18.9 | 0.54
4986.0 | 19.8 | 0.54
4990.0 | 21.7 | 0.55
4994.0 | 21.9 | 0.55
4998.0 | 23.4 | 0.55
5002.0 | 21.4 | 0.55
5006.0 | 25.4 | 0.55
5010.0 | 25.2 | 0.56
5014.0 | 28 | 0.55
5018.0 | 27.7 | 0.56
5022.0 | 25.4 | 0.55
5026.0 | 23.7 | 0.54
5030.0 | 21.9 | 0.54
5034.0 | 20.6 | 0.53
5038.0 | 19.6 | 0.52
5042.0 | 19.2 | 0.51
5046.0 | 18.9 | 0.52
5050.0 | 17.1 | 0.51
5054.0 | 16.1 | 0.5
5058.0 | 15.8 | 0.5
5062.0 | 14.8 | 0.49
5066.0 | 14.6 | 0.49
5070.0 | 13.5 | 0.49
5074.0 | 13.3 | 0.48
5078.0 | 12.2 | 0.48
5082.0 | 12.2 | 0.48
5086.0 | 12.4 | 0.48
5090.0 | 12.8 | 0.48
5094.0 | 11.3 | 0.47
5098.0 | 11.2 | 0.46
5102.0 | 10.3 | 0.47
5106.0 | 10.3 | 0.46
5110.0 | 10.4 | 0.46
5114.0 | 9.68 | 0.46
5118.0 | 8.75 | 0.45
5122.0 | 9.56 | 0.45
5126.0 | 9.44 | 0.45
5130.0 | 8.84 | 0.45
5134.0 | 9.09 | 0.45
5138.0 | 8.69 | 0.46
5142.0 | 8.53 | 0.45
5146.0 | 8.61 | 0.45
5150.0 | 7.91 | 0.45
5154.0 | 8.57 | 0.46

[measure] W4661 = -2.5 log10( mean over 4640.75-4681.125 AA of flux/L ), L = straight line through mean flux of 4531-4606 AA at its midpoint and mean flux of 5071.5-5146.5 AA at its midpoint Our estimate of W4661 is 0.340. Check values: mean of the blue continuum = 9.33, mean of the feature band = 6.96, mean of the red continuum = 10.5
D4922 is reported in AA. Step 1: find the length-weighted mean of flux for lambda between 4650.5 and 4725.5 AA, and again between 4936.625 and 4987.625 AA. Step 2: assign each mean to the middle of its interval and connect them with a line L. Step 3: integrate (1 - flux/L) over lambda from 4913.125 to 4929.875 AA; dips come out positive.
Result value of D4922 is 5.2 AA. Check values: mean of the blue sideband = 6.73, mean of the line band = 9.77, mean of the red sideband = 15.5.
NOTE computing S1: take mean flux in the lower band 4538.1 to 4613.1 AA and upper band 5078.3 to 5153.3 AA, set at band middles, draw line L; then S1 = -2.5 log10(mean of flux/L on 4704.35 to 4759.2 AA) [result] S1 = 0.34 mag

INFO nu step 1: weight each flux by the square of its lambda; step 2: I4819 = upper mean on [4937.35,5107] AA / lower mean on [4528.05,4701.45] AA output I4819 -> 2.5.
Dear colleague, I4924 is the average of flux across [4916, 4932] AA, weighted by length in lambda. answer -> 9.82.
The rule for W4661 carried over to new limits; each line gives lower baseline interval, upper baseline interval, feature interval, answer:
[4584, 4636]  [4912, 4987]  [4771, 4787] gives 0.45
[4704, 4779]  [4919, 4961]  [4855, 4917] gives 0.27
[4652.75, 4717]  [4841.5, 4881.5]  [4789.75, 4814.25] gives 0.05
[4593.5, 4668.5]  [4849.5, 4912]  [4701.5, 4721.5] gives 0.10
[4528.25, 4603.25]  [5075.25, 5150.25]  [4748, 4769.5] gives 0.37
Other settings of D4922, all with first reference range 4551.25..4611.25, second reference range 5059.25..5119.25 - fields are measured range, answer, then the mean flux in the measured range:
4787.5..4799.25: 3.2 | 7.32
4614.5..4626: 2.1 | 7.38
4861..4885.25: 6.7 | 7.66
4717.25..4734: 4.9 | 6.85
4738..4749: 3.6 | 6.6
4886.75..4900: 3.1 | 8.21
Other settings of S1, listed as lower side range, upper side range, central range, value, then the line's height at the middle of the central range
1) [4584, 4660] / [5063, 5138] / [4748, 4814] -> 0.24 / 8.71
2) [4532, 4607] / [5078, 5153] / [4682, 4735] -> 0.38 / 9.48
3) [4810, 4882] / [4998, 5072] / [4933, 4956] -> 0.17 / 14.4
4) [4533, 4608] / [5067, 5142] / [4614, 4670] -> 0.29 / 9.45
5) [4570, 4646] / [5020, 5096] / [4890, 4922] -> 0.47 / 13.7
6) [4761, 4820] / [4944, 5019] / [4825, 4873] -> 0.37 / 10.9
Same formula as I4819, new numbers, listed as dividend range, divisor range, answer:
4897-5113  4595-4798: 2.55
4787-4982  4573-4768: 1.49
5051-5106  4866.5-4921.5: 1.68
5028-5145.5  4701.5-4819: 2.13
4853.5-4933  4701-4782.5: 1.32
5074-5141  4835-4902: 1.48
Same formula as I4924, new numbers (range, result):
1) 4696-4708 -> 6.76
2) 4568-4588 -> 8.75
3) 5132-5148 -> 8.73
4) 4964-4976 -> 16.7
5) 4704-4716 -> 6.81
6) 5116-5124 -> 9.16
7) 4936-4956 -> 12.4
